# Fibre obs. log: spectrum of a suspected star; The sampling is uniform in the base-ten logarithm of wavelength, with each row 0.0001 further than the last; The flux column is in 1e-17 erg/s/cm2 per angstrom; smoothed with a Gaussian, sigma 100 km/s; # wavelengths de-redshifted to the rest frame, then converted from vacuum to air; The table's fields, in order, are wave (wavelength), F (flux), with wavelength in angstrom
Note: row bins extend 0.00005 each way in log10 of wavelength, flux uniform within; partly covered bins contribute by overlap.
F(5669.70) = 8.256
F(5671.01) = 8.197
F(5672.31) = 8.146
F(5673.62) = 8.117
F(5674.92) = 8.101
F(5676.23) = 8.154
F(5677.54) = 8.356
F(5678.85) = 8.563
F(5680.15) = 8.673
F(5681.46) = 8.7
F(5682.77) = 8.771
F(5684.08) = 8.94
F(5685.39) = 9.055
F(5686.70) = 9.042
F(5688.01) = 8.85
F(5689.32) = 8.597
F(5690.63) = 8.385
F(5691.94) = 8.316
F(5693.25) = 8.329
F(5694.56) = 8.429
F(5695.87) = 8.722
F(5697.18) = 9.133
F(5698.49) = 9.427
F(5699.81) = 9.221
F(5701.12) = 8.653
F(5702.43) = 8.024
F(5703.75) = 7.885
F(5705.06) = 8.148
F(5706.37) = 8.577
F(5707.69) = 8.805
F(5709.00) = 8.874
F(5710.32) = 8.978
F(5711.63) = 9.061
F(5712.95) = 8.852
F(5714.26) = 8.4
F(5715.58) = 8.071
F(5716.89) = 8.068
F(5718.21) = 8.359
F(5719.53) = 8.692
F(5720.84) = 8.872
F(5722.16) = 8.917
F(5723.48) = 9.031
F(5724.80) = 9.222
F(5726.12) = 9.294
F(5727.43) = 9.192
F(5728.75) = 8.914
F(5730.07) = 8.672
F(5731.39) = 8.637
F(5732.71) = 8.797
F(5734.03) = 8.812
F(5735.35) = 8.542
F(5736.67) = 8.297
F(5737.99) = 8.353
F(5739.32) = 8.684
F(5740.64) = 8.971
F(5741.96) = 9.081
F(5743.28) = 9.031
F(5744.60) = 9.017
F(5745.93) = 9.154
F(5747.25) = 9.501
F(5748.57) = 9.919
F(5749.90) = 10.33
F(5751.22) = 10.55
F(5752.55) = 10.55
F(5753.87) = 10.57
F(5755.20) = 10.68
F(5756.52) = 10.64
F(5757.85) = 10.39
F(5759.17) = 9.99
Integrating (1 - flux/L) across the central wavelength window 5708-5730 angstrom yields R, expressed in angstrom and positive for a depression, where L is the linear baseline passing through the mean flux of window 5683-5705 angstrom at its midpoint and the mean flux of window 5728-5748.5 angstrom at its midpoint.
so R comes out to -0.04 angstrom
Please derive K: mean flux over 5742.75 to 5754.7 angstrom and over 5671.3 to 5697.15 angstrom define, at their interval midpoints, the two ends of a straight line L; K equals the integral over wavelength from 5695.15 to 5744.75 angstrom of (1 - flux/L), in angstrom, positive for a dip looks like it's 2.83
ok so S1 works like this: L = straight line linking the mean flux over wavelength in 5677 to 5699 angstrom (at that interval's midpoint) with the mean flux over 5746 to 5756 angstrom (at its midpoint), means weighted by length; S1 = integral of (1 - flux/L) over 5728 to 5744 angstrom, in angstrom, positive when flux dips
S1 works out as 1.85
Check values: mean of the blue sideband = 8.72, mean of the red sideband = 10.2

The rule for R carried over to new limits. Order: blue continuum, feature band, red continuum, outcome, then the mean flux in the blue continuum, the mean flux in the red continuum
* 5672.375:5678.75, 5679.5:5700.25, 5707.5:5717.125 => -1.0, 8.2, 8.66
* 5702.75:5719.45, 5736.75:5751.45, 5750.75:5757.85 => 1.2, 8.5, 10.6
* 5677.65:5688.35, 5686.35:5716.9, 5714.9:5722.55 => 0.0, 8.8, 8.48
